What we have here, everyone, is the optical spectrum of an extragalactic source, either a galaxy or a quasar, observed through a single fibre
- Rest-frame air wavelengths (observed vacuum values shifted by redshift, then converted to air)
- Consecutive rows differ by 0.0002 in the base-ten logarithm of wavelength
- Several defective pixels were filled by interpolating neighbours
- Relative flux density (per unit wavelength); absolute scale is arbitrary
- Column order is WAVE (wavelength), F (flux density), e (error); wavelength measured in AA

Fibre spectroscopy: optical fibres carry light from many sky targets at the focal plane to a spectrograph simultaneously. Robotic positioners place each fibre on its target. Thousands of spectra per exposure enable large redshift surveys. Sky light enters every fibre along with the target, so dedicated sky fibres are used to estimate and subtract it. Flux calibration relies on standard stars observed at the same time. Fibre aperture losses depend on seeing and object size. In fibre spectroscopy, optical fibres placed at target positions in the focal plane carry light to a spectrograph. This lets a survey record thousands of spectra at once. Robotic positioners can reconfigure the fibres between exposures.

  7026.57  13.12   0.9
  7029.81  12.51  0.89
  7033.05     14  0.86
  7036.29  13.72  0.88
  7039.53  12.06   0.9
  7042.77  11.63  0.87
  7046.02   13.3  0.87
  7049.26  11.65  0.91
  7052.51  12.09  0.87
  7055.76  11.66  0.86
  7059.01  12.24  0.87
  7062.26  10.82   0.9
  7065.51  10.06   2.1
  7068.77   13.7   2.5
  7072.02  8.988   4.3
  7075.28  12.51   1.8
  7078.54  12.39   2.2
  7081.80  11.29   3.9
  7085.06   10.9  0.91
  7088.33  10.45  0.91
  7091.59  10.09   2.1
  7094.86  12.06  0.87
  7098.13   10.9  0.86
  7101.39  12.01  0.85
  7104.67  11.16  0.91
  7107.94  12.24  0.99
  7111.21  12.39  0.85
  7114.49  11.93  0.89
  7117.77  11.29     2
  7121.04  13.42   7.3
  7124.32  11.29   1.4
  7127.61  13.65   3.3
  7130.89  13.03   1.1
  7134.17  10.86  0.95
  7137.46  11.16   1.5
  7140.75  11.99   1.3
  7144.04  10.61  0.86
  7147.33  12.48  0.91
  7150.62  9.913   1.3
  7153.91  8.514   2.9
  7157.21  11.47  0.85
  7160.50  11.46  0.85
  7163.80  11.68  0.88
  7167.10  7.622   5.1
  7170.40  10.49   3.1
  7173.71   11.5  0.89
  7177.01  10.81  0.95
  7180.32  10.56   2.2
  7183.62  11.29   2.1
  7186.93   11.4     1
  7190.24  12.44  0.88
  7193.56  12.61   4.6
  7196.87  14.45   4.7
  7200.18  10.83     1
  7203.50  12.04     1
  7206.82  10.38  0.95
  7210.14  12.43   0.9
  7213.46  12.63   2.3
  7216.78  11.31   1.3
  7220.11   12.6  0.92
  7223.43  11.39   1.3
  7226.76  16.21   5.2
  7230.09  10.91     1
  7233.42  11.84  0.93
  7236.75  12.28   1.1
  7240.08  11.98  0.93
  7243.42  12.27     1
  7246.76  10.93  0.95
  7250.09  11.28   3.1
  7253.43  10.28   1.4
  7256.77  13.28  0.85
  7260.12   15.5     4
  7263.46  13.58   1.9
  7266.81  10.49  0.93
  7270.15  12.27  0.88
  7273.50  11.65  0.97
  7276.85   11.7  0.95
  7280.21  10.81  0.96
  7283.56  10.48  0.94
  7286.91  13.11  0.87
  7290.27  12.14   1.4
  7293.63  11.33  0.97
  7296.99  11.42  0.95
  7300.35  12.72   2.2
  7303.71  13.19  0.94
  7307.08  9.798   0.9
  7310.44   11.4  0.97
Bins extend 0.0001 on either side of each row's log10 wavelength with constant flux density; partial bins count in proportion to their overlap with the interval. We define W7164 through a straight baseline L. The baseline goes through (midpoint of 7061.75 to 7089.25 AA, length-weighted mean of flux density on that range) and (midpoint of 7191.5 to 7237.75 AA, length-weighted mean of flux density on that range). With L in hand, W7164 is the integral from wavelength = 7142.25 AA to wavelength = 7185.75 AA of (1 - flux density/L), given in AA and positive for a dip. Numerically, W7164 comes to 4.58 AA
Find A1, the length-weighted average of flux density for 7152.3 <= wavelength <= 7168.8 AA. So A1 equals 10.2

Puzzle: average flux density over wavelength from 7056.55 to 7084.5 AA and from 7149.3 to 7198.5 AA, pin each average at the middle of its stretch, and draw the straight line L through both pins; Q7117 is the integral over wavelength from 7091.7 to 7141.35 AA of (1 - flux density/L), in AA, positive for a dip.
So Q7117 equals -2.6 AA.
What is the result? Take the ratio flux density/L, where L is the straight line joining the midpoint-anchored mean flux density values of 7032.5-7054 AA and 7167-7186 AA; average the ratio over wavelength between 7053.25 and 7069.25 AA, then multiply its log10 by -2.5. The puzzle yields 0.07 mag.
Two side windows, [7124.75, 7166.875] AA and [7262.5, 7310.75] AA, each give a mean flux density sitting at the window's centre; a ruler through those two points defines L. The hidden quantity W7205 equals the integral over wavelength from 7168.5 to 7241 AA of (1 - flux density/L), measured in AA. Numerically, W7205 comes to -2.9 AA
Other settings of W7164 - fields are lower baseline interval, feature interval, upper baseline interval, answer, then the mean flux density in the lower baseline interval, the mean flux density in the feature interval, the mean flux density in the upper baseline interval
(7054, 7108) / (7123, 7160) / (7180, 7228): 1.2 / 11.4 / 11.4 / 12.2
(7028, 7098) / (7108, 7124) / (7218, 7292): -0.4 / 11.8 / 12.2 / 12.1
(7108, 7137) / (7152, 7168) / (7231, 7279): 2.5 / 12.2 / 10.3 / 12.1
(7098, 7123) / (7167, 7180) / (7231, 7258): 1.5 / 12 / 10.4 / 11.7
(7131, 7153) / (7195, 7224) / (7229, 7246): -1.0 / 11.2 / 12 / 11.8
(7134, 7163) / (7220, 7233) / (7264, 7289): -1.6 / 11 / 12.7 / 11.6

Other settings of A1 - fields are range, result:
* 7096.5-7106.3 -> 11.4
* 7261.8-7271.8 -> 12.1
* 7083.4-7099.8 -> 10.9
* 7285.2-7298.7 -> 12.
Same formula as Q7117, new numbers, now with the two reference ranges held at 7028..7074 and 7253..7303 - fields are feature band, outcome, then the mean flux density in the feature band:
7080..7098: 1.62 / 11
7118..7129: -0.47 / 12.6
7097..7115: 0.40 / 11.8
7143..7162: 2.10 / 10.7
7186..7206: -0.26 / 12.2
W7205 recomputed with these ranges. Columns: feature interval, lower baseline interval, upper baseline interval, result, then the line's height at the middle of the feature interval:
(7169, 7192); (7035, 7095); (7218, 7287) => 1.35 AA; 11.9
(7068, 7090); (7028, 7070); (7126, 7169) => 0.99 AA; 11.9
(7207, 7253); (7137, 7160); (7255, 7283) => -0.76 AA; 11.9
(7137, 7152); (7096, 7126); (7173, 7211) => 0.69 AA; 11.8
